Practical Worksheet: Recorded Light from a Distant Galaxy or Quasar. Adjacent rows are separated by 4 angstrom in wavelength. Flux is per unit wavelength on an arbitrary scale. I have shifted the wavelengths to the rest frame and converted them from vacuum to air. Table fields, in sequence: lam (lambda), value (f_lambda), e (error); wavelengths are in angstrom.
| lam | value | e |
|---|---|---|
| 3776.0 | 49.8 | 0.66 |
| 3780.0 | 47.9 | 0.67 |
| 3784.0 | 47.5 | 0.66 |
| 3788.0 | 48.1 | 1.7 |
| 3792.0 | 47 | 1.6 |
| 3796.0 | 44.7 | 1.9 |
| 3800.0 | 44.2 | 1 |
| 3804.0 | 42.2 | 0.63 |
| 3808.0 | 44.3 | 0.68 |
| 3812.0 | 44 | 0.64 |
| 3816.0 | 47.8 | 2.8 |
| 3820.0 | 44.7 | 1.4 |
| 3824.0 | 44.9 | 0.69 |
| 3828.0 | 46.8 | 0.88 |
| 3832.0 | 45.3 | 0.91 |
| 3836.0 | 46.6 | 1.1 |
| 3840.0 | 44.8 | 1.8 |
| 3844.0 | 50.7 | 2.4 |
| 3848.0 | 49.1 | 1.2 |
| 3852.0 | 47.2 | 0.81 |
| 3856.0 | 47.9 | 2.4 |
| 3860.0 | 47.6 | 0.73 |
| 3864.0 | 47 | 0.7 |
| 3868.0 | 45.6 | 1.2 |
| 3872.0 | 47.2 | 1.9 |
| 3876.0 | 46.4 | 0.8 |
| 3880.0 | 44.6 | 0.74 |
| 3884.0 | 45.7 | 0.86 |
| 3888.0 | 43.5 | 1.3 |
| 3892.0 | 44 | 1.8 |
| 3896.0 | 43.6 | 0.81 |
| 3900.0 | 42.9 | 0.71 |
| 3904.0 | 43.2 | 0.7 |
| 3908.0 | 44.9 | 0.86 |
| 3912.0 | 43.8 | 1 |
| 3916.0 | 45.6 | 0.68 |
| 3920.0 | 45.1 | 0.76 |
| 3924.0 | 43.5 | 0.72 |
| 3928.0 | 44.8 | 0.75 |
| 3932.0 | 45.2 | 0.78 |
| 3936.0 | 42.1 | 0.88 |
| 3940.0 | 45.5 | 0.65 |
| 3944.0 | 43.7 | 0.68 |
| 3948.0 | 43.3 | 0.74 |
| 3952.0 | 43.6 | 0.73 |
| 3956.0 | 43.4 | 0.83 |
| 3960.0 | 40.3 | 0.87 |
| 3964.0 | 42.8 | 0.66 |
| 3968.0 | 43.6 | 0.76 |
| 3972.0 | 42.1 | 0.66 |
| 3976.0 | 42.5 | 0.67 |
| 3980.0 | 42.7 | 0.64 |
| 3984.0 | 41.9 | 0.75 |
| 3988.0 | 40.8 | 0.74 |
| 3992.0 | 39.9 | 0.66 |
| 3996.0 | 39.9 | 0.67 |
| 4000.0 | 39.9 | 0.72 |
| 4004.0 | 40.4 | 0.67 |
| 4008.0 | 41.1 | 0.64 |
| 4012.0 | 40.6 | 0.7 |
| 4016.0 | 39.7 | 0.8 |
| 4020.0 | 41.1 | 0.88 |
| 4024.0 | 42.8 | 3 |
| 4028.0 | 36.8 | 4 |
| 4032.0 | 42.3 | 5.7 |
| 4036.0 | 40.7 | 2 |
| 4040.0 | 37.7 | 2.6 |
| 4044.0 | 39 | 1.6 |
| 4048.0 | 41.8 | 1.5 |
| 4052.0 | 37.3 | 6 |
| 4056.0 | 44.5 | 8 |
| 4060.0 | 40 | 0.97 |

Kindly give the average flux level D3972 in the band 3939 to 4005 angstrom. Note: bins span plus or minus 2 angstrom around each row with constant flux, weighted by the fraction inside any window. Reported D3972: 42.1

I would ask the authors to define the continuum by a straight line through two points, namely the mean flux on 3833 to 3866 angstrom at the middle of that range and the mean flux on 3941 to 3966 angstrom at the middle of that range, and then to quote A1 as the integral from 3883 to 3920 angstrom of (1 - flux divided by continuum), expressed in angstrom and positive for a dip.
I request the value 0.9 angstrom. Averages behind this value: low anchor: 47.5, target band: 44.1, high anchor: 43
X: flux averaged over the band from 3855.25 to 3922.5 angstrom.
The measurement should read 45.1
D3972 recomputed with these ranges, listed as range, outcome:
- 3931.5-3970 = 43.3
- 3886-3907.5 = 43.5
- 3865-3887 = 45.8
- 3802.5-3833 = 45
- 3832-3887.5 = 46.8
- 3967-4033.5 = 41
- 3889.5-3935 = 44.2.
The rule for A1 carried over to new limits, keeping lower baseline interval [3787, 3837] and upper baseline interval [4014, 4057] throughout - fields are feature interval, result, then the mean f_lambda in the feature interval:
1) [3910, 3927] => -0.6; 44.5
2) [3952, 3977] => -0.4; 42.5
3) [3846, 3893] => -2.5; 46.4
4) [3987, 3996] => 0.2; 40.2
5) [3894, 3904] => 0.0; 43.2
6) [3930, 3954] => -0.9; 43.9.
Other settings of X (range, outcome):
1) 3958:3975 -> 42.2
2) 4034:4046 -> 39.1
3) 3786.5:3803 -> 45.7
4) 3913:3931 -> 44.7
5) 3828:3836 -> 46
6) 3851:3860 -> 47.6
